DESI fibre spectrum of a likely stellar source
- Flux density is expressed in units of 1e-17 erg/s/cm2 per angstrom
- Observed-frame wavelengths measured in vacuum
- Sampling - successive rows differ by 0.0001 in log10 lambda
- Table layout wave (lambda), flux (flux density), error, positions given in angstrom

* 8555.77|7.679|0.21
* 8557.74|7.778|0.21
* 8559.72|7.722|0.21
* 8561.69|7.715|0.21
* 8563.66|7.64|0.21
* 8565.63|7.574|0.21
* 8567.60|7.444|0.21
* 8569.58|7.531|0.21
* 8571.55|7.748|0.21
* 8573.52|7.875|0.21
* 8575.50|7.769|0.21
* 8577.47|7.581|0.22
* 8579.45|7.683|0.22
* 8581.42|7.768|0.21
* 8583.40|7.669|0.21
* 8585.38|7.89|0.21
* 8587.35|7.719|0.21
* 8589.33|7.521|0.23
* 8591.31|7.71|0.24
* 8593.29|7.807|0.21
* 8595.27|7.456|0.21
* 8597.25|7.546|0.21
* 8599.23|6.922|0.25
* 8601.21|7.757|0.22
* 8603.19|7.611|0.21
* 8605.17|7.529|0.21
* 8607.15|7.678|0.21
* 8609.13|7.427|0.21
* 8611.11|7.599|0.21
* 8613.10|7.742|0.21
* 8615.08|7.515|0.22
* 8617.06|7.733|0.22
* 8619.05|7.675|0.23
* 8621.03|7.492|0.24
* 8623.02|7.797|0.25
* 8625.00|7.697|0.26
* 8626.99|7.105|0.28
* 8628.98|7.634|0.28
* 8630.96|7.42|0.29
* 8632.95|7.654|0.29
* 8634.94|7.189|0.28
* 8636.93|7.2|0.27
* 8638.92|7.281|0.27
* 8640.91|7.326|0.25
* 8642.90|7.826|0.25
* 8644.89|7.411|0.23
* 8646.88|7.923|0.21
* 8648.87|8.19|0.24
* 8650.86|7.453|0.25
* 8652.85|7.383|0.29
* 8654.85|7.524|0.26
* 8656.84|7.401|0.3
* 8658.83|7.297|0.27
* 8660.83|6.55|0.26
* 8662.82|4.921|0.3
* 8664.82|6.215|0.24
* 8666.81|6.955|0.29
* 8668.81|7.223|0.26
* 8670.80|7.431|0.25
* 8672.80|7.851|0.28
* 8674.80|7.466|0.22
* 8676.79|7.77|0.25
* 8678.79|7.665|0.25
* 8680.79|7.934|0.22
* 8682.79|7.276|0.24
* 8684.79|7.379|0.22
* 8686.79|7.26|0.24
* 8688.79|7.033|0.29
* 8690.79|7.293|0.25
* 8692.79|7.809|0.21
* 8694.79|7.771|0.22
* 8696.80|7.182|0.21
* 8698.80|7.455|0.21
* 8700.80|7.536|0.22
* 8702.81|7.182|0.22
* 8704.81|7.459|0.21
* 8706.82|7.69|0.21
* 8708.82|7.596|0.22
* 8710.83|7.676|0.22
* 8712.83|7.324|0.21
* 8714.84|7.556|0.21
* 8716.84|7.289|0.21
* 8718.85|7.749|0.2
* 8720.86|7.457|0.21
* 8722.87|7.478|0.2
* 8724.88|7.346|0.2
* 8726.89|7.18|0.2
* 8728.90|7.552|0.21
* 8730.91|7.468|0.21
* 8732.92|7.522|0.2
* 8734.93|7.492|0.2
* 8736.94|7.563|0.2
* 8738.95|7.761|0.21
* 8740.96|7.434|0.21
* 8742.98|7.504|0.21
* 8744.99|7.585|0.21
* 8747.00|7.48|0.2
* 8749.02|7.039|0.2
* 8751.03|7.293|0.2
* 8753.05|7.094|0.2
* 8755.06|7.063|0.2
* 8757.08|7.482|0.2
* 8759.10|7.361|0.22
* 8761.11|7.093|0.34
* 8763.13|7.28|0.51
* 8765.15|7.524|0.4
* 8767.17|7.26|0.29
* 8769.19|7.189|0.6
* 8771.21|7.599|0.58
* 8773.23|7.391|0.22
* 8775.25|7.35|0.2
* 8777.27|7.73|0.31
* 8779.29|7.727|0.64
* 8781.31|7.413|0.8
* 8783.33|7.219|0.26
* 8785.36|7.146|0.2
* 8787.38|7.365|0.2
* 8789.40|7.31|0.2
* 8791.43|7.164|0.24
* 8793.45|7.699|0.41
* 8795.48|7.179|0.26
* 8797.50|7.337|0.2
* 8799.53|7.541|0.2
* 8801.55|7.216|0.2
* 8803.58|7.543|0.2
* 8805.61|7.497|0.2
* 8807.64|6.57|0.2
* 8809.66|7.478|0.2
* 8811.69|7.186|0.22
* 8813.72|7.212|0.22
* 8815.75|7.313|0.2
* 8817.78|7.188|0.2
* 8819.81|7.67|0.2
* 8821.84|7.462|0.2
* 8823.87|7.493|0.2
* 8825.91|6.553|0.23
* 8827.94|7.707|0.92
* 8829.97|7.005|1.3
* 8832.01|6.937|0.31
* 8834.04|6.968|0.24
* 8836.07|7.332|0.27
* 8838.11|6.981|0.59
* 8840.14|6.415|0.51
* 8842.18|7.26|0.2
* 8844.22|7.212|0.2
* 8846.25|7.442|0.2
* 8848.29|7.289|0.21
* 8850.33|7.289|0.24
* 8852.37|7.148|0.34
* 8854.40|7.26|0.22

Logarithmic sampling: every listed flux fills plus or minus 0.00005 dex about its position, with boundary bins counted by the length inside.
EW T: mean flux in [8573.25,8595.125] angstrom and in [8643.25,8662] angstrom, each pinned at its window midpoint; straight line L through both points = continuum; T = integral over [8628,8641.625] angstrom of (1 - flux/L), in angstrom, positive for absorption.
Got 0.2 angstrom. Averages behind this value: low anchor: 7.71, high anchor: 7.45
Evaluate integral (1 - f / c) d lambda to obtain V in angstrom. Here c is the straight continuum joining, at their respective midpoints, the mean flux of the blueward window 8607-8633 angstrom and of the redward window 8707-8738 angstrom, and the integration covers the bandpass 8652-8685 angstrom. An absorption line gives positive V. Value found 1.5 angstrom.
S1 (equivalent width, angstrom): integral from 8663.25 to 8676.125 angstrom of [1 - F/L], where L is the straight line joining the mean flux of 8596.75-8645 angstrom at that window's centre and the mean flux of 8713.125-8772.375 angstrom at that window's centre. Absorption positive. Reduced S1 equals 0.6 angstrom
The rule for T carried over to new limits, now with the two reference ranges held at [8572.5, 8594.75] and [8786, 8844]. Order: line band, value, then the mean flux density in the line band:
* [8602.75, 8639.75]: 0.6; 7.53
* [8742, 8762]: 0.2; 7.3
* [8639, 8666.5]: 1.4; 7.18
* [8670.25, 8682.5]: -0.2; 7.67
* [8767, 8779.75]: -0.3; 7.47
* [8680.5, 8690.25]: 0.2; 7.33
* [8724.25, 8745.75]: -0.3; 7.49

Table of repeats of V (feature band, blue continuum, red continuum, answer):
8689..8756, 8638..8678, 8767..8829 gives -1.3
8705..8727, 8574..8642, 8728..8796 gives -0.2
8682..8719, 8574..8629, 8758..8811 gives 0.1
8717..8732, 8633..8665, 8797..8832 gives -0.4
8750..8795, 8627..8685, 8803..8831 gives -0.4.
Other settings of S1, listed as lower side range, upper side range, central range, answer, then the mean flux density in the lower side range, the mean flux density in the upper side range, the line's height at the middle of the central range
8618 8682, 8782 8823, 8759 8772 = 0.01 angstrom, 7.37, 7.32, 7.33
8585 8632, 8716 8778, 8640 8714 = 1.22 angstrom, 7.58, 7.4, 7.49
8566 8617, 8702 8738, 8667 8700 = 0.20 angstrom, 7.62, 7.48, 7.52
